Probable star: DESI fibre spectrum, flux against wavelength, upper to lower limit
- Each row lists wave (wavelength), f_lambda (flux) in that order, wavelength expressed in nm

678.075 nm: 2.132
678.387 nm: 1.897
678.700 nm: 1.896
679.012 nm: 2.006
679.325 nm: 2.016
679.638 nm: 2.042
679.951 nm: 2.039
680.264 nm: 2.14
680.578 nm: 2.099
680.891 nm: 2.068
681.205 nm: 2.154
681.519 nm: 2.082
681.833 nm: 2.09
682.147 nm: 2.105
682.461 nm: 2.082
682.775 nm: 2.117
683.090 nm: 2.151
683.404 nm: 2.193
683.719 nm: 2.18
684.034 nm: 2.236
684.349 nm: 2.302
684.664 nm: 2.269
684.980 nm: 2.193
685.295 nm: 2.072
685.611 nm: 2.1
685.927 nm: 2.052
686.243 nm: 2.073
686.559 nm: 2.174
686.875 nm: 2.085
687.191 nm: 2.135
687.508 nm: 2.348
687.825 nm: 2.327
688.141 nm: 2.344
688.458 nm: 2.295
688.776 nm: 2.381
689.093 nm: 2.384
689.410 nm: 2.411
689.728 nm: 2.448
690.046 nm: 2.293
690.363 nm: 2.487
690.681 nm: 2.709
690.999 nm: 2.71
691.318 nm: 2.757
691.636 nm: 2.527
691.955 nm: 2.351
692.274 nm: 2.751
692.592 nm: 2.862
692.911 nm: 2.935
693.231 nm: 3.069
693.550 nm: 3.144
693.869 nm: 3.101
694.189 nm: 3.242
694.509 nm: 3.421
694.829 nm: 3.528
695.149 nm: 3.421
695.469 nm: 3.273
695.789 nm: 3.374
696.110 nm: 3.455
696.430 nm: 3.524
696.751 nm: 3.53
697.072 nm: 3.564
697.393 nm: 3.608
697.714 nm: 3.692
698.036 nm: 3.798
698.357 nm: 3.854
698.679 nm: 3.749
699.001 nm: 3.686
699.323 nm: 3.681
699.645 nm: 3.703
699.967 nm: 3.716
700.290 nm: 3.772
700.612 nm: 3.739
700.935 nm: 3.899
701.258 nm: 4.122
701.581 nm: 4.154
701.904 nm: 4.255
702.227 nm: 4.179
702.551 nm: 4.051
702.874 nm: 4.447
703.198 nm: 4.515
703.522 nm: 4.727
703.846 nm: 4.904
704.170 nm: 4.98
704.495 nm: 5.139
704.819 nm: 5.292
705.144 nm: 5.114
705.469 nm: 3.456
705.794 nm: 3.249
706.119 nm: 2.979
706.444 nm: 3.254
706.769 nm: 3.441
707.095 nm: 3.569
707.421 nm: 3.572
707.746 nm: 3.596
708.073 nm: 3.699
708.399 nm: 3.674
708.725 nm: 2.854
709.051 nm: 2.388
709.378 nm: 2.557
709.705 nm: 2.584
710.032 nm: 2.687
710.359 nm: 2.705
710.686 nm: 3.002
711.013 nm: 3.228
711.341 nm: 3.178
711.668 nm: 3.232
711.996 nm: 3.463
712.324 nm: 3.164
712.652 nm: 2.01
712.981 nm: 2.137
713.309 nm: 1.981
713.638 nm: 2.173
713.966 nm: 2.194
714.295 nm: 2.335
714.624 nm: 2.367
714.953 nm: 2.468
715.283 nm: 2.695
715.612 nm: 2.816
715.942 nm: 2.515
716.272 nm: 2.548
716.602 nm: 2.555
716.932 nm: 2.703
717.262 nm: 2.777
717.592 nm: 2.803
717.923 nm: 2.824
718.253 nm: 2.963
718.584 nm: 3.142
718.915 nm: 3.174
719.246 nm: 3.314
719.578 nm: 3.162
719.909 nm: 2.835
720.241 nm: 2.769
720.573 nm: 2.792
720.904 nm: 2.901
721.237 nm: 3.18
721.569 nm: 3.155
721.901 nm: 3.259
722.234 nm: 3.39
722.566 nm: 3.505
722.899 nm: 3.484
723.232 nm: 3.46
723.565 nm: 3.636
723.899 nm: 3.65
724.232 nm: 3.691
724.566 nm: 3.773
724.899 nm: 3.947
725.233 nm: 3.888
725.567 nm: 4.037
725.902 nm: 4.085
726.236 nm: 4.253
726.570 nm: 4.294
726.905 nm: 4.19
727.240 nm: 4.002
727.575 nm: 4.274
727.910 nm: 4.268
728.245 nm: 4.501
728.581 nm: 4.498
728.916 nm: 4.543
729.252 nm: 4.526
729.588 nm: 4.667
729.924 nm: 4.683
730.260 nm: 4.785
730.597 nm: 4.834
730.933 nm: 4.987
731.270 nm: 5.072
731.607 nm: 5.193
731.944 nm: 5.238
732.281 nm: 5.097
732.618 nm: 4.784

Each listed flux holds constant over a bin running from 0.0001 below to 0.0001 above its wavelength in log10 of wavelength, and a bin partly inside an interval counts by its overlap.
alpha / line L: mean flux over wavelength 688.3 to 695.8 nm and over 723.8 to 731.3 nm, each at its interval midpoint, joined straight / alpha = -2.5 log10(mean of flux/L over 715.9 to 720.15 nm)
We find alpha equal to 0.33 mag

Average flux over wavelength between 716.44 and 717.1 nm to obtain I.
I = 2.63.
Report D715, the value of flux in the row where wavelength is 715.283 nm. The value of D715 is 2.695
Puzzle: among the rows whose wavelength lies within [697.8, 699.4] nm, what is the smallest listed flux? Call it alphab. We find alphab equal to 3.681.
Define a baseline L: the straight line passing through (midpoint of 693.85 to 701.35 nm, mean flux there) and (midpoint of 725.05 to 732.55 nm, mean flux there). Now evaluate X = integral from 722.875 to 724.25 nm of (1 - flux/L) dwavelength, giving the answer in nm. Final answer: 0.25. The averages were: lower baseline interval 3.61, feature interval 3.58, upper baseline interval 4.54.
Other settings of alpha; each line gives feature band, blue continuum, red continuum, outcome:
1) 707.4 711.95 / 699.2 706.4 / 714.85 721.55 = 0.17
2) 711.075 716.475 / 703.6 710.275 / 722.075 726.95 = 0.39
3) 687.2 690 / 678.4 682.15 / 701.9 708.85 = 0.16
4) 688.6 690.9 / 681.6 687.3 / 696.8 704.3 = 0.13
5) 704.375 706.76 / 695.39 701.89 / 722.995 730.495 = -0.05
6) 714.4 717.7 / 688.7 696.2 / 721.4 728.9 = 0.35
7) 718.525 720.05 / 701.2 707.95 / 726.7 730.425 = 0.35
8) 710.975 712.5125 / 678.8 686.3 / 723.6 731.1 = 0.09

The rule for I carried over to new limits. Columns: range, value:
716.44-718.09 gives 2.73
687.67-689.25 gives 2.35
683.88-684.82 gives 2.27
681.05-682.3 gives 2.11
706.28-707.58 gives 3.46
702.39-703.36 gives 4.34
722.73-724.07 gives 3.56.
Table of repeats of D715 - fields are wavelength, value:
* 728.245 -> 4.501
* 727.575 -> 4.274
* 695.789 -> 3.374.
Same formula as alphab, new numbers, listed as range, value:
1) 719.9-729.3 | 2.769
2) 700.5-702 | 3.739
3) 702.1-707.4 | 2.979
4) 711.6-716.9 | 1.981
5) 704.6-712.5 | 2.388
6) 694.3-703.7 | 3.273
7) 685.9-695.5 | 2.052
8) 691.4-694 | 2.351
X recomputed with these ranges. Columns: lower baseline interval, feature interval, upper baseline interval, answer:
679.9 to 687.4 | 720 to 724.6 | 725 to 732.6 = 0.97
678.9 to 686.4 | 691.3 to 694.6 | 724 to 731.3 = -0.36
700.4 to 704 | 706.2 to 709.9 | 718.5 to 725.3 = 0.74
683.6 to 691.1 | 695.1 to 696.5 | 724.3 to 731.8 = -0.34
